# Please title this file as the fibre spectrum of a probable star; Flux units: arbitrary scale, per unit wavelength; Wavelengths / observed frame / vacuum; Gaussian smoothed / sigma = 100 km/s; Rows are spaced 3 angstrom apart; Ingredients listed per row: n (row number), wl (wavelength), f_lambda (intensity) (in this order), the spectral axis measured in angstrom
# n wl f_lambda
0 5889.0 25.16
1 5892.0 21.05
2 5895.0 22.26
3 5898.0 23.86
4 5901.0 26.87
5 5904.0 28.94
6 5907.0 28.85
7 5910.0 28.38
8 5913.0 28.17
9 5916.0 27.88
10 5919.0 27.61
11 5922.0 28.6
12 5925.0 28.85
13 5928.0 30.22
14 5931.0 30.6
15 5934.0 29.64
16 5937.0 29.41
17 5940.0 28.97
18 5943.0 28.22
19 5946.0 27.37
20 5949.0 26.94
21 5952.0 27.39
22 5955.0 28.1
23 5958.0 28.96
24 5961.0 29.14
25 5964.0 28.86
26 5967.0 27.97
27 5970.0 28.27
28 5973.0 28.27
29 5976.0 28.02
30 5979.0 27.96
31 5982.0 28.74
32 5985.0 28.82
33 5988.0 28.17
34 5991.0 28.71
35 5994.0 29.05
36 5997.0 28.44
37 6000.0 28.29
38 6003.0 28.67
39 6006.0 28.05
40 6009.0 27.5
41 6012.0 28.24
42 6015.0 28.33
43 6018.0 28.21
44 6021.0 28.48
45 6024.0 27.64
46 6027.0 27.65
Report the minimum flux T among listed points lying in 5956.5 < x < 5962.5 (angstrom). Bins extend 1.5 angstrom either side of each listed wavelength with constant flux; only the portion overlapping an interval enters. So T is 28.96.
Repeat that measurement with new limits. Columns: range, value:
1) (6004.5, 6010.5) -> 27.5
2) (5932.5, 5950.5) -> 26.94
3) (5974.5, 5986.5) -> 27.96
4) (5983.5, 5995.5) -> 28.17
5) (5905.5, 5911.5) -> 28.38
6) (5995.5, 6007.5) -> 28.05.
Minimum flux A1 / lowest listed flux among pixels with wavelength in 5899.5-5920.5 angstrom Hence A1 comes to 26.87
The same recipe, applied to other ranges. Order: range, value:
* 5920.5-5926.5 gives 28.6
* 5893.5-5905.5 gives 22.26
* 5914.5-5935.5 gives 27.61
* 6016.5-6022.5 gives 28.21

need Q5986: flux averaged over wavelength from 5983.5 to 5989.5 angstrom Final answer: 28.5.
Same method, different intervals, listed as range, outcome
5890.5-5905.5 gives 24.6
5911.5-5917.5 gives 28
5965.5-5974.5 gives 28.2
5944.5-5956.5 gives 27.5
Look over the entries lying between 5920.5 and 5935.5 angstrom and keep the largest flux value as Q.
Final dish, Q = 30.6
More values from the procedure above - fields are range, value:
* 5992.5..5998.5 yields 29.05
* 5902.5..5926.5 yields 28.94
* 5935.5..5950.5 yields 29.41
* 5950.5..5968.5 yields 29.14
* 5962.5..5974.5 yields 28.86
